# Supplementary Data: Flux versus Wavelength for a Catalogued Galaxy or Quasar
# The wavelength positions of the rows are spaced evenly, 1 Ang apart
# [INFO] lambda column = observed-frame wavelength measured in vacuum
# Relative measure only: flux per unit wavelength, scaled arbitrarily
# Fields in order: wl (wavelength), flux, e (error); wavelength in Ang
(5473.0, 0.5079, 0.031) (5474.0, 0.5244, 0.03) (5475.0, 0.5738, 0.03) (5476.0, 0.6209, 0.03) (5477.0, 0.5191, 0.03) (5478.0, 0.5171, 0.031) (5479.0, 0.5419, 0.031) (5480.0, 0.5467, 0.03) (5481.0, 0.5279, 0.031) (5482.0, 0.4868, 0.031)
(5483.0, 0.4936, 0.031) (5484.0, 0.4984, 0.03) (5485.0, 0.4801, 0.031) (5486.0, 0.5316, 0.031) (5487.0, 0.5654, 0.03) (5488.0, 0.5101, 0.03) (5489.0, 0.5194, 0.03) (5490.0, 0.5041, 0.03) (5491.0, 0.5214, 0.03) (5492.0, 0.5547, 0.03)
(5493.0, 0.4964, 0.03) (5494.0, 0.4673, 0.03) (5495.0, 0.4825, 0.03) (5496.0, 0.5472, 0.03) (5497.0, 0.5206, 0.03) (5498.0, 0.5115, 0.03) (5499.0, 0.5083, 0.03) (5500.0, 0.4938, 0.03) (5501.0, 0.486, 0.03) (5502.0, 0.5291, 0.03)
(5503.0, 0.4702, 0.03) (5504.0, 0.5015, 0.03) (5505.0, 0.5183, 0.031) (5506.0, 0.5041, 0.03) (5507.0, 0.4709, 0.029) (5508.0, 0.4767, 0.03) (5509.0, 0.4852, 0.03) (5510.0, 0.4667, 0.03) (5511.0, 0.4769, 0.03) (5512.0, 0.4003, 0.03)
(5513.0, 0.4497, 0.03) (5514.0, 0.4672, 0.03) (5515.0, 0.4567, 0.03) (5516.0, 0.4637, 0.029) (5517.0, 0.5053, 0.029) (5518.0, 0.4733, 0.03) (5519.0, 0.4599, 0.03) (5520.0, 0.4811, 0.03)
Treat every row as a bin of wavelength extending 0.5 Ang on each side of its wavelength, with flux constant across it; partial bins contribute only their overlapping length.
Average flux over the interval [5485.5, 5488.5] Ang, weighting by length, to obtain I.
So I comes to 0.536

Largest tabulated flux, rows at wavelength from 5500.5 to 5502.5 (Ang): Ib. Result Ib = 0.5291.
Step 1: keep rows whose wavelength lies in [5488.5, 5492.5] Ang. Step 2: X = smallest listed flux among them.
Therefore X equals 0.5041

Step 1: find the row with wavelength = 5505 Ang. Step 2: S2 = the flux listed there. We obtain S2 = 0.5183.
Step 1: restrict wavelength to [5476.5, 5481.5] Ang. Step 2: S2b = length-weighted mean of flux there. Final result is 0.531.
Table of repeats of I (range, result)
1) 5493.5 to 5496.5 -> 0.499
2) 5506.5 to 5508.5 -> 0.474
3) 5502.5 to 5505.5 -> 0.497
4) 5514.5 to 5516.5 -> 0.46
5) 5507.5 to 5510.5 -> 0.476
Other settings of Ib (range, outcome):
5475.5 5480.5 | 0.6209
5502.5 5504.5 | 0.5015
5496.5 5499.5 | 0.5206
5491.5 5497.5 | 0.5547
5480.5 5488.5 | 0.5654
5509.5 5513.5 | 0.4769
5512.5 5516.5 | 0.4672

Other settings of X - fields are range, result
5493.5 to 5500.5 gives 0.4673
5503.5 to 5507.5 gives 0.4709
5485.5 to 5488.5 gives 0.5101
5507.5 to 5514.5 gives 0.4003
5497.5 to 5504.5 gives 0.4702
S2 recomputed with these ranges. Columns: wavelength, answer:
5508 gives 0.4767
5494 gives 0.4673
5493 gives 0.4964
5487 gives 0.5654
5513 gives 0.4497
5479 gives 0.5419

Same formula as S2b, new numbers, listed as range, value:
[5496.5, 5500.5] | 0.509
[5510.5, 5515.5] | 0.45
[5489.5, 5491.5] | 0.513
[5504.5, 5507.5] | 0.498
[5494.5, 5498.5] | 0.515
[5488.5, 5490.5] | 0.512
